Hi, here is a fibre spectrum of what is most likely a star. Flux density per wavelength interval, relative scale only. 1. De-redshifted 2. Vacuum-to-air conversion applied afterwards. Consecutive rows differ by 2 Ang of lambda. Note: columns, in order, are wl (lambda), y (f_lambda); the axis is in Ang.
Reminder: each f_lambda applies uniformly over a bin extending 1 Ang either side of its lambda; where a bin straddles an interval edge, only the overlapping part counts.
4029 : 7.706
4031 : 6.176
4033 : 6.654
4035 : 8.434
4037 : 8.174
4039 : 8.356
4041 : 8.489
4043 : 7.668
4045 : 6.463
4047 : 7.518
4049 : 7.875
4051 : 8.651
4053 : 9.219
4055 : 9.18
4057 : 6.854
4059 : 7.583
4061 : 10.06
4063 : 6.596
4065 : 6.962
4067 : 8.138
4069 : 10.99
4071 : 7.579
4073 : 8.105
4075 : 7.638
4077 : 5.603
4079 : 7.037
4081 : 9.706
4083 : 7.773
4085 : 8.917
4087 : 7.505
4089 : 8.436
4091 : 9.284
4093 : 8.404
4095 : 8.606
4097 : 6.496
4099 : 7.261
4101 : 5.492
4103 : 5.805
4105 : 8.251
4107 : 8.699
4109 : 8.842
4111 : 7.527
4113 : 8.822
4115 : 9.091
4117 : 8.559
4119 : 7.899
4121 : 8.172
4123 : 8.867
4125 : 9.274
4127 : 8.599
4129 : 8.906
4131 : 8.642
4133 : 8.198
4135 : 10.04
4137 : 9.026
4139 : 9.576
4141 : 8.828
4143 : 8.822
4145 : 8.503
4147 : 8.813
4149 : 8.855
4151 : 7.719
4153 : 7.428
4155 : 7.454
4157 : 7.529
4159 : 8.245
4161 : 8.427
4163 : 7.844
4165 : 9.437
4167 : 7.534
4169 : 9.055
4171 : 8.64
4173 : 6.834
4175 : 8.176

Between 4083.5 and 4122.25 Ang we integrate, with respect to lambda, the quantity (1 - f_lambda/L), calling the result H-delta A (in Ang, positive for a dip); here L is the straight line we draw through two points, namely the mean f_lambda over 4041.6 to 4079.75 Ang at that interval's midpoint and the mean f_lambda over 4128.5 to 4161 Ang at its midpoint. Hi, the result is 0.97 Ang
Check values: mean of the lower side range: 7.89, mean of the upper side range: 8.53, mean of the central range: 8.01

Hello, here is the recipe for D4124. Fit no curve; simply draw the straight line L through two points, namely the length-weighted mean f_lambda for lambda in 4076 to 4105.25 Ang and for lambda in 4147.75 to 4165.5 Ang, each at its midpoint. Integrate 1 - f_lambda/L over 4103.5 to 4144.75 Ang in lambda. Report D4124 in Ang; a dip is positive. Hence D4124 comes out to -4.4 Ang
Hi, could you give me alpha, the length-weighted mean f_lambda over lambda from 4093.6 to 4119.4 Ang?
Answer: 7.8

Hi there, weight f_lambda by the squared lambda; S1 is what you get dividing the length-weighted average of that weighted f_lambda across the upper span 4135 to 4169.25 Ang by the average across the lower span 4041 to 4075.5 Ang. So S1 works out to 1.1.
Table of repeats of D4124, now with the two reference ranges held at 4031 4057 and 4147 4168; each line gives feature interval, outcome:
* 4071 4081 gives 0.7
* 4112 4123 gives -0.7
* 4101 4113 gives 0.5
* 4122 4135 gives -1.3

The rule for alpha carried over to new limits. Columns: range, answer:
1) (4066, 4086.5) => 8.13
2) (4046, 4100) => 8.07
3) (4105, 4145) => 8.74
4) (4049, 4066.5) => 8.12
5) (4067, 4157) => 8.26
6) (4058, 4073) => 8.26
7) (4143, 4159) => 8.1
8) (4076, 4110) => 7.77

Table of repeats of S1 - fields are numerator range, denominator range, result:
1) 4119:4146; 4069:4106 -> 1.17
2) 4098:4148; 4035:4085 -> 1.08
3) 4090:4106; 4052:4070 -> 0.90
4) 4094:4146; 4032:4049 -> 1.12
